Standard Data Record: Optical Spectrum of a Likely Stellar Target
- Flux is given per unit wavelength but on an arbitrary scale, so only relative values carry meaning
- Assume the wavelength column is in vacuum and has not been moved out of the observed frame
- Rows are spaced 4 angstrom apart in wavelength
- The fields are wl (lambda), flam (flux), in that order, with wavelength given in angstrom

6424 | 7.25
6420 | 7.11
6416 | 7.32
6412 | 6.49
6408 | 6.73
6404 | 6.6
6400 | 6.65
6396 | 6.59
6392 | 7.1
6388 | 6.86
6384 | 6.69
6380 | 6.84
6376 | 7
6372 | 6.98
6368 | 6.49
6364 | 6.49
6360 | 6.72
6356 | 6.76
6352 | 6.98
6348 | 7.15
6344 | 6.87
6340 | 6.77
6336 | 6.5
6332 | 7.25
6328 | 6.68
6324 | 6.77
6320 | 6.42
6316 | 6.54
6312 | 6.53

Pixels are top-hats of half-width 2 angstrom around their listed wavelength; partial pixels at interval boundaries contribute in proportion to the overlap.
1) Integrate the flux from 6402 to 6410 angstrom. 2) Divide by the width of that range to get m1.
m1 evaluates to 6.67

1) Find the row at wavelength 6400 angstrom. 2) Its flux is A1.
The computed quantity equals 6.65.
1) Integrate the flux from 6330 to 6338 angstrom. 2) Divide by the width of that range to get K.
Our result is 6.88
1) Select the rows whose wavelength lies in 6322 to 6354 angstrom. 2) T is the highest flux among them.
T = 7.25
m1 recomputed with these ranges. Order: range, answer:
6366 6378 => 6.82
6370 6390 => 6.87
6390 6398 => 6.84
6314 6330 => 6.6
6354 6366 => 6.66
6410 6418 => 6.91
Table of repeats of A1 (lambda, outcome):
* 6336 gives 6.5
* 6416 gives 7.32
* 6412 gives 6.49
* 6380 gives 6.84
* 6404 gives 6.6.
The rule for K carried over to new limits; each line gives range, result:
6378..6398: 6.82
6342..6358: 6.94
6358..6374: 6.67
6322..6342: 6.79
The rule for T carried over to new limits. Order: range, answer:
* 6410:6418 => 7.32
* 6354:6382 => 7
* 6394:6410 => 6.73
